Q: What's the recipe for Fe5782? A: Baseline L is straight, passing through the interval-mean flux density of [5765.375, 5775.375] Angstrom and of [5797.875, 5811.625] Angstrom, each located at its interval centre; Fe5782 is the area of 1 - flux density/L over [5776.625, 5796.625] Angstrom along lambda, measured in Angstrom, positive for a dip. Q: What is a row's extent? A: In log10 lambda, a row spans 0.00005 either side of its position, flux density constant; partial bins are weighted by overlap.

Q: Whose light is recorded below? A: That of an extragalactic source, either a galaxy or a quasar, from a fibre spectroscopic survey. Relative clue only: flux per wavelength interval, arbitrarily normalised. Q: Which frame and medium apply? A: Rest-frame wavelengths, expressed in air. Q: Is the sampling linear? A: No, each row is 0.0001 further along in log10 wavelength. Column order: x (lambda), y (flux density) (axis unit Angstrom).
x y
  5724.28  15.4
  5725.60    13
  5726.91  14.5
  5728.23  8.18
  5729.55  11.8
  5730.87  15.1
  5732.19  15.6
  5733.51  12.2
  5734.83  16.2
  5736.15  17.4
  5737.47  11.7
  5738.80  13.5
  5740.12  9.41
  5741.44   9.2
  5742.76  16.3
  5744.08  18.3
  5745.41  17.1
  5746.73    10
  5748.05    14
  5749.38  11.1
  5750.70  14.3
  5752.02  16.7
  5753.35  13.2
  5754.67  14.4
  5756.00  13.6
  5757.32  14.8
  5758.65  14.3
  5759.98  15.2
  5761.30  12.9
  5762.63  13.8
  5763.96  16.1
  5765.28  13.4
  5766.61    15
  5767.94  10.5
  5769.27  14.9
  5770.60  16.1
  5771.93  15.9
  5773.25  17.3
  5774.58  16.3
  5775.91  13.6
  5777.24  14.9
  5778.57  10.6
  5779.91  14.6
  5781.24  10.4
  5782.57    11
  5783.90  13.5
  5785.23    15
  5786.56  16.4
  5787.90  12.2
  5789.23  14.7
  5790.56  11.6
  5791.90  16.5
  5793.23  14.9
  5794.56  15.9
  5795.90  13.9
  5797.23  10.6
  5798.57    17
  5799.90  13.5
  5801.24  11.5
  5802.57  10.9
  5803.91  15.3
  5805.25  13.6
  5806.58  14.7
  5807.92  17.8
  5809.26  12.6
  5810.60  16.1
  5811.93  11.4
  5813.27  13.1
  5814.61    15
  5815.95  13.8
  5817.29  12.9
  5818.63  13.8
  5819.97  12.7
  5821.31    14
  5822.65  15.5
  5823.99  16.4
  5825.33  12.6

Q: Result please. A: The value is 1.2 Angstrom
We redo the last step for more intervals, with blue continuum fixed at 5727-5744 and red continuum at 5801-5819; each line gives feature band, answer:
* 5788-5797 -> -0.4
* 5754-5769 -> -0.6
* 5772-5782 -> -0.4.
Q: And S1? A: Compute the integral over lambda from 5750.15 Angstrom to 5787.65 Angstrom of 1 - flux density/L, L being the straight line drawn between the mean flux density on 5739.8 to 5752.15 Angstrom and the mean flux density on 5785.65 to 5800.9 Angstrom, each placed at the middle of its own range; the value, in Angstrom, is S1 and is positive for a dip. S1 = -0.8 Angstrom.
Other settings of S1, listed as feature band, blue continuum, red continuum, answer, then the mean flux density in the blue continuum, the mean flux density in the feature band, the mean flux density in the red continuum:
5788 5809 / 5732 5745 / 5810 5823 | -0.4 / 14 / 14.1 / 13.8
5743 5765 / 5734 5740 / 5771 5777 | 0.7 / 14.1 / 14.4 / 15.7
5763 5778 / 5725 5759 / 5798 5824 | -1.1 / 13.7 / 14.9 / 14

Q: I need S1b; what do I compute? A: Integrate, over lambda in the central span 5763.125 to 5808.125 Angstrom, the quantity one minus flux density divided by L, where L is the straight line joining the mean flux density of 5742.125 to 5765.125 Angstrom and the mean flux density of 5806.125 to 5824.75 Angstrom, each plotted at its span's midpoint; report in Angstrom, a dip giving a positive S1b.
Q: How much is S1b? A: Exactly 0.8 Angstrom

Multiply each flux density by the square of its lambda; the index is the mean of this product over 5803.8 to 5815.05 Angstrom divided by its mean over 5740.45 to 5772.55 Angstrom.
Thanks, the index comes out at 1.0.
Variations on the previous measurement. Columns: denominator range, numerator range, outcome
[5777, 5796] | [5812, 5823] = 1.01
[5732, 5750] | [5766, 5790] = 1.04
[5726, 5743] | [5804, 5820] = 1.10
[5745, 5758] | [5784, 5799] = 1.05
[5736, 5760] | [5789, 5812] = 1.04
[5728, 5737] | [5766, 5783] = 1.01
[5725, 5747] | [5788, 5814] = 1.05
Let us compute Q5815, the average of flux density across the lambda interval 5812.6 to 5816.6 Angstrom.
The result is 14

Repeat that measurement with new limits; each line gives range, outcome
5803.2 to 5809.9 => 14.8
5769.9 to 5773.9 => 16.4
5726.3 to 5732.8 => 13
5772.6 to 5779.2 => 14.6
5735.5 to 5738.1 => 14.6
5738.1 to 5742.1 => 10.7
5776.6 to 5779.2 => 12.8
